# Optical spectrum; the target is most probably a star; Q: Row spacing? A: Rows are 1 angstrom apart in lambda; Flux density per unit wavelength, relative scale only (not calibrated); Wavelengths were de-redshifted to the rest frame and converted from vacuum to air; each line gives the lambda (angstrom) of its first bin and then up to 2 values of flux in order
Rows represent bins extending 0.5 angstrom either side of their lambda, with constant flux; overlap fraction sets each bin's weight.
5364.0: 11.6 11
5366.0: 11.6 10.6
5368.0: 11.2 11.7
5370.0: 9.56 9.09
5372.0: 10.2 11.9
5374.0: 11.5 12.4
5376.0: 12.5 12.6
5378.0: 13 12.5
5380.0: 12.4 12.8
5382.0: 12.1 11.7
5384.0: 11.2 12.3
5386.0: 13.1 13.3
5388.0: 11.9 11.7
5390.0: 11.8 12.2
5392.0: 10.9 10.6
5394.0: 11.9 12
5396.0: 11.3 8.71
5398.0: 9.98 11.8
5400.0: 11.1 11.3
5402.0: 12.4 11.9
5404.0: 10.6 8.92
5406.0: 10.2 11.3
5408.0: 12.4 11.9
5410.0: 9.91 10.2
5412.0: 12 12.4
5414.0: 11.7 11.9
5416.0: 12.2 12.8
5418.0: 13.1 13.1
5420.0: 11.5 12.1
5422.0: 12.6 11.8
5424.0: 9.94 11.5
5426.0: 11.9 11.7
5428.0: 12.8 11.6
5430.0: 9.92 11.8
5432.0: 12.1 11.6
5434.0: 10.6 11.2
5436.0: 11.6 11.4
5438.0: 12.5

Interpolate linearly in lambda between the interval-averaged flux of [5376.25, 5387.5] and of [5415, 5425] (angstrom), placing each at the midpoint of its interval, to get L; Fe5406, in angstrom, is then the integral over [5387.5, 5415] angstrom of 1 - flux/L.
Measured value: 2.3 angstrom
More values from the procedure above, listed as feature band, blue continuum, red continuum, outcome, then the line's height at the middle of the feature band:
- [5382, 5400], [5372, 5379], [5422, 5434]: 0.6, 12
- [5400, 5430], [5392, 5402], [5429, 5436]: -1.2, 11.1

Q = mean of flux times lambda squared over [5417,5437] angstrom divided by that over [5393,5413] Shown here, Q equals 1.1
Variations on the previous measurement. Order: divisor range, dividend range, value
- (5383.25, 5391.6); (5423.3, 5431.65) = 0.95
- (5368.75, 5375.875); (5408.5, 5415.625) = 1.06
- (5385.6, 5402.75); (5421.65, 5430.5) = 1.01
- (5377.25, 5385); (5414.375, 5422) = 1.02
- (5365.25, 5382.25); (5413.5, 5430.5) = 1.04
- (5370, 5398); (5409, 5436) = 1.01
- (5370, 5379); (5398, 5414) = 0.98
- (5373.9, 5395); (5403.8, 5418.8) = 0.96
